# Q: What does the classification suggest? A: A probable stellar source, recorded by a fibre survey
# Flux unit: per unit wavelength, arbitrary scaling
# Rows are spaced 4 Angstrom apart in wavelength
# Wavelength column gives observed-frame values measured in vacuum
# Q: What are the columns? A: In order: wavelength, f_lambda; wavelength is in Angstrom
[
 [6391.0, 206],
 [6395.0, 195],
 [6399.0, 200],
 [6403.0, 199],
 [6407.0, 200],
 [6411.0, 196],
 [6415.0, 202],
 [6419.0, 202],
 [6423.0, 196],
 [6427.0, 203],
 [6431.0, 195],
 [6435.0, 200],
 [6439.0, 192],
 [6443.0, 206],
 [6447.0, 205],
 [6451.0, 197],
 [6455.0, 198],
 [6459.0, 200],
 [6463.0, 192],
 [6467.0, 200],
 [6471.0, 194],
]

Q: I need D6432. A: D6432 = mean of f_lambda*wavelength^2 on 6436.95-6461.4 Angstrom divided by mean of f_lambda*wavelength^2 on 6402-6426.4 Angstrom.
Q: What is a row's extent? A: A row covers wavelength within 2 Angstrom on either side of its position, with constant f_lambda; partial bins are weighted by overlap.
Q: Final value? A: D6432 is 1.01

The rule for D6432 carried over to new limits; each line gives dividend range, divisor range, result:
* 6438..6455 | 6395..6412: 1.02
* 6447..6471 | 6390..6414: 1.01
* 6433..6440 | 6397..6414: 1.00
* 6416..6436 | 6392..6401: 1.01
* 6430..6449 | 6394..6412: 1.02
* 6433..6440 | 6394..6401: 1.01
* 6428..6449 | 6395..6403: 1.02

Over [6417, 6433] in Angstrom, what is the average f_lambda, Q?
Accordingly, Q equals 199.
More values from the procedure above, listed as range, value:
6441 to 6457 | 202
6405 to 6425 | 199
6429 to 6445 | 198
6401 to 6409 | 200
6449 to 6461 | 198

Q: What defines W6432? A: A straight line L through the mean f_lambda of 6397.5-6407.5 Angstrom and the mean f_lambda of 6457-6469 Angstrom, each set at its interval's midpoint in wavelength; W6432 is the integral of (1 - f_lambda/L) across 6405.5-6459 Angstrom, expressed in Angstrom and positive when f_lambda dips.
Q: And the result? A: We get -0.2 Angstrom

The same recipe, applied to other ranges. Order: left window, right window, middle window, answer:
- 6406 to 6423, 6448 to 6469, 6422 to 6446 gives 0.0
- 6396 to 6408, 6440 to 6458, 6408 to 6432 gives 0.1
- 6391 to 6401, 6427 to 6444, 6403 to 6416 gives 0.0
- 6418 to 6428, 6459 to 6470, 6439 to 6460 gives -0.3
